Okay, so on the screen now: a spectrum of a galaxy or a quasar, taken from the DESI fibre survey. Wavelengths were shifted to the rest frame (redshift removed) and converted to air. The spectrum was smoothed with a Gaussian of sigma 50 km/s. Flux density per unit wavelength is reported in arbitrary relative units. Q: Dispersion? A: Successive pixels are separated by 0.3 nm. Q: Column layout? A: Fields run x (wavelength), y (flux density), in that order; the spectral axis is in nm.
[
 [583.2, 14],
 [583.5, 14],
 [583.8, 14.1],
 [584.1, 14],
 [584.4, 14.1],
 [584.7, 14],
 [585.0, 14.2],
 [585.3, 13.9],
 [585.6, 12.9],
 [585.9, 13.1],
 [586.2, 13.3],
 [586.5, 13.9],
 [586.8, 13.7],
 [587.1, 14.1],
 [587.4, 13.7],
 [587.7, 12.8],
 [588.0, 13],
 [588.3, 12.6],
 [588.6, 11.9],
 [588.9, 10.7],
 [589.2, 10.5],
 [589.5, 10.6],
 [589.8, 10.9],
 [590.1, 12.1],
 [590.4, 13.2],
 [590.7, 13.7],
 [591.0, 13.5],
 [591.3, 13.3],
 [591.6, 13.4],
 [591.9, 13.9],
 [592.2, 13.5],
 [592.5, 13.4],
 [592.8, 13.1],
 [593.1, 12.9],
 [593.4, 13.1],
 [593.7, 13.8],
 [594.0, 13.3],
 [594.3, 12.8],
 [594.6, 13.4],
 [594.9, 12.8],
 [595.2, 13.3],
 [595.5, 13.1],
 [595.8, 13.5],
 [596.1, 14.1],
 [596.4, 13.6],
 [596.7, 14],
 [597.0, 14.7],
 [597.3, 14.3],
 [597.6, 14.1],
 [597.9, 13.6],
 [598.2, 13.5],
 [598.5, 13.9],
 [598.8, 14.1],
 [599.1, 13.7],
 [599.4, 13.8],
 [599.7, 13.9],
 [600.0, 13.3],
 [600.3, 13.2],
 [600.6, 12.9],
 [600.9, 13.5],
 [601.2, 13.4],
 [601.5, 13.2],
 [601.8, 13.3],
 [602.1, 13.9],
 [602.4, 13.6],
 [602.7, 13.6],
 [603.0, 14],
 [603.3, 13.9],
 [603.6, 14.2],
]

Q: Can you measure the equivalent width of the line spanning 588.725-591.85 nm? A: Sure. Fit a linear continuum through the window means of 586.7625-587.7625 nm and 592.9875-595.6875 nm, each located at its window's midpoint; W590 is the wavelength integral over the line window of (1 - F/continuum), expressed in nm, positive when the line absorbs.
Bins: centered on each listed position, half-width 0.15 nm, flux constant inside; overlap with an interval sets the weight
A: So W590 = 0.28 nm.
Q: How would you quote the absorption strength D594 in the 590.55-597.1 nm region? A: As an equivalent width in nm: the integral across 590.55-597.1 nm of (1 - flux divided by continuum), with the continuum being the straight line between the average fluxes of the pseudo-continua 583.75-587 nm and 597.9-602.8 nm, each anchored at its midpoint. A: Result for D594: 0.09 nm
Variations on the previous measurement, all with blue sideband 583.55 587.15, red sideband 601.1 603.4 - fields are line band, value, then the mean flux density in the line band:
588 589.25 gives 0.187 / 11.7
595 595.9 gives 0.027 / 13.3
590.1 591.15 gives 0.034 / 13.3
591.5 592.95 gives 0.026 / 13.5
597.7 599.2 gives -0.014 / 13.8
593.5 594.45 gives 0.028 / 13.3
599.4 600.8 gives 0.026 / 13.4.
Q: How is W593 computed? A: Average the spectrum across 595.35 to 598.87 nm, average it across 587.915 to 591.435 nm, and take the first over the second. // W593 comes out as 1.1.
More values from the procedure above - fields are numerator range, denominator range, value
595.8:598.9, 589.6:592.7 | 1.07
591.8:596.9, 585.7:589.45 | 1.05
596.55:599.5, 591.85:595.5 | 1.05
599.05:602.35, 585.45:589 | 1.03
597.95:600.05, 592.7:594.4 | 1.04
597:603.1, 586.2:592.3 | 1.07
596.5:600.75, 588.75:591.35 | 1.15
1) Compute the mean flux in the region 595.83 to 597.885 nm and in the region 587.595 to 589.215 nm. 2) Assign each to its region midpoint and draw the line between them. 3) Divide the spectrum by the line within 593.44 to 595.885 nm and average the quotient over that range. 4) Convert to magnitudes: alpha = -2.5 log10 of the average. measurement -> 0.02 mag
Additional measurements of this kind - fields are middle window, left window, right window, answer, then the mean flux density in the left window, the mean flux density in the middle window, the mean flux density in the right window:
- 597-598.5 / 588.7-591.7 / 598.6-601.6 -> -0.06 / 12.2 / 14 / 13.5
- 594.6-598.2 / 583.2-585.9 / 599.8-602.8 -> -0.01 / 13.9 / 13.7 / 13.4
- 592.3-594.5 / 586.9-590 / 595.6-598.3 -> 0.00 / 12.1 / 13.2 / 13.9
